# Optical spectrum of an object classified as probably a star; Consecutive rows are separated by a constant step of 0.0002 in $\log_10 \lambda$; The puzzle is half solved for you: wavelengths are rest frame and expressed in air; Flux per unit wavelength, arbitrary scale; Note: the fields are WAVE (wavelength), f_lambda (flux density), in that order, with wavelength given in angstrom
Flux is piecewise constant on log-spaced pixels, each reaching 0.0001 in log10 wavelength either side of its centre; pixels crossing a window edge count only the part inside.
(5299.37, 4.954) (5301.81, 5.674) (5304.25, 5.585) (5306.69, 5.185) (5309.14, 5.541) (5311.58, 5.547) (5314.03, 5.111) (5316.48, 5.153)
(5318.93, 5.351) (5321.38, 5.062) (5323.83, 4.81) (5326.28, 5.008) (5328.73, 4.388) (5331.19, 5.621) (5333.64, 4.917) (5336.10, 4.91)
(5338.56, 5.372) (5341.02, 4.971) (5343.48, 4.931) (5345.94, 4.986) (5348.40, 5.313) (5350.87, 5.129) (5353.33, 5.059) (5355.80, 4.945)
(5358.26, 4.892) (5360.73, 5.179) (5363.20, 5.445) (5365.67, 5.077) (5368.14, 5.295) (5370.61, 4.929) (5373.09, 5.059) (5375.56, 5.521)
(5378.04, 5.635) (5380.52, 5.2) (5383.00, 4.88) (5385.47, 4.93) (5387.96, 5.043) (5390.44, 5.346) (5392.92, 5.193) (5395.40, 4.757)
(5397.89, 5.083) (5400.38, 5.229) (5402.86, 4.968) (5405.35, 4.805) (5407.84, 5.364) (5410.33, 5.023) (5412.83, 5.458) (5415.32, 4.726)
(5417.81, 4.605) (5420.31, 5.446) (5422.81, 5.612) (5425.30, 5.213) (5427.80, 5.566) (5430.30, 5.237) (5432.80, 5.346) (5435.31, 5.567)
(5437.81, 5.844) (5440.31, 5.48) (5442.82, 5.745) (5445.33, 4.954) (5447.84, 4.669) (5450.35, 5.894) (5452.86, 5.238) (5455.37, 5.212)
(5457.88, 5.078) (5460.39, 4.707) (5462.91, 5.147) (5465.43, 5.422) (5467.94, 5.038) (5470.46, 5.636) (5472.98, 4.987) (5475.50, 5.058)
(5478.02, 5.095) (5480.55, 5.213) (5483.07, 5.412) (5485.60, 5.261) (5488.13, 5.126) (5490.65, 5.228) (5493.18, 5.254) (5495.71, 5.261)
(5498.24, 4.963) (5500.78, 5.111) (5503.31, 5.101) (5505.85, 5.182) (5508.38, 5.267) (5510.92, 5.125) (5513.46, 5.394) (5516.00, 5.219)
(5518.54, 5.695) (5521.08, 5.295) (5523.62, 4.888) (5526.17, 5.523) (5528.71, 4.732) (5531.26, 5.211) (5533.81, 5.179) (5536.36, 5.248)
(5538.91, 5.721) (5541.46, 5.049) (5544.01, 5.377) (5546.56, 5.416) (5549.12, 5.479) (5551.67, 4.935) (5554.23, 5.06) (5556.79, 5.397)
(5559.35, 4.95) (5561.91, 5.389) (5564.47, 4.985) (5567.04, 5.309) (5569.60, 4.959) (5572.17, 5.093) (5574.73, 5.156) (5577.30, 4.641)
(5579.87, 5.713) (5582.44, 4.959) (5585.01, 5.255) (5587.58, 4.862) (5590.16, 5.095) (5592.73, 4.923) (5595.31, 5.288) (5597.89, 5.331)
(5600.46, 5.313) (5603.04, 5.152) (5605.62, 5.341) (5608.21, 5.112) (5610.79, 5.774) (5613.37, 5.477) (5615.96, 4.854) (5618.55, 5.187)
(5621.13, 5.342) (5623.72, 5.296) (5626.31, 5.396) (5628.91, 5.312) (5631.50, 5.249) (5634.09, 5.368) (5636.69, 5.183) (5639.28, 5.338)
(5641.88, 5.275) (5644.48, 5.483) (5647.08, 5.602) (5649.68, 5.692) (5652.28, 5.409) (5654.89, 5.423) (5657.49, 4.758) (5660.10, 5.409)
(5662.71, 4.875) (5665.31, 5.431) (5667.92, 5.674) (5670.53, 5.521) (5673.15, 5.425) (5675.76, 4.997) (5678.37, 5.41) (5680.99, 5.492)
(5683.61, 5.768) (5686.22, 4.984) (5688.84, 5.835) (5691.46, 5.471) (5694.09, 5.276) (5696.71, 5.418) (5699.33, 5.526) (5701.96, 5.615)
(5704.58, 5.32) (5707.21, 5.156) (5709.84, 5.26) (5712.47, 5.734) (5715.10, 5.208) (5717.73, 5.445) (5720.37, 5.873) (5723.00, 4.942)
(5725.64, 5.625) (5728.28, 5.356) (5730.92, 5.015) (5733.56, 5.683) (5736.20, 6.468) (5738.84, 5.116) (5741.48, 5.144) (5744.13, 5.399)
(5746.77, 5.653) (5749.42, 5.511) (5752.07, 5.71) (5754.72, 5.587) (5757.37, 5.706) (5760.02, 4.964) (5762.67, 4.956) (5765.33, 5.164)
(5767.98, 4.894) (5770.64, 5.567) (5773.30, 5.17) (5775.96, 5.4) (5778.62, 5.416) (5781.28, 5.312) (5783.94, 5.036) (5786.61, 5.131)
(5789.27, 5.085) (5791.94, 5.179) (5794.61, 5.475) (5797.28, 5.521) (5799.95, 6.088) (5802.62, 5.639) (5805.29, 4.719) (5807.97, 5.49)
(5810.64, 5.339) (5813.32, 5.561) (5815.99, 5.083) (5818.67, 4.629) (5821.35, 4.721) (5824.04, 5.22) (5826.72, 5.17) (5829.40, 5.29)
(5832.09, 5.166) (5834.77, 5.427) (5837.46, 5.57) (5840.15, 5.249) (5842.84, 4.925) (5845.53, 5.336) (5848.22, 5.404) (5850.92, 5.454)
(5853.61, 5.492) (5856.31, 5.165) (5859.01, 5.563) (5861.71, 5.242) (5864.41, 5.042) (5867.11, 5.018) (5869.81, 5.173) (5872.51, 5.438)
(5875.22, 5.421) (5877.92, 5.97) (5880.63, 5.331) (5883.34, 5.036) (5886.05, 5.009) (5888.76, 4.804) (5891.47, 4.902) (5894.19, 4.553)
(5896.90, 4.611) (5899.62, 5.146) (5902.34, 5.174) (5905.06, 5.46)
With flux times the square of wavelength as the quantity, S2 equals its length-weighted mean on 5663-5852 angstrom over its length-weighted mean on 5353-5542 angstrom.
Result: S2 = 1.15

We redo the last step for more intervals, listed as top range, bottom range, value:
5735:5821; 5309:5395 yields 1.21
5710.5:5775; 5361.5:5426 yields 1.19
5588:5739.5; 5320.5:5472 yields 1.14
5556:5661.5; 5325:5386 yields 1.13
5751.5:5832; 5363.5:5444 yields 1.16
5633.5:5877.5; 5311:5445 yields 1.18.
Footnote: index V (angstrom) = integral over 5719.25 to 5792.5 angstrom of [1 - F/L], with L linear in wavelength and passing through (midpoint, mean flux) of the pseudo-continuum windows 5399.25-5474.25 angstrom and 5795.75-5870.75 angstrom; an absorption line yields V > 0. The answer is -1.3 angstrom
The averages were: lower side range 5.24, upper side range 5.28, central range 5.36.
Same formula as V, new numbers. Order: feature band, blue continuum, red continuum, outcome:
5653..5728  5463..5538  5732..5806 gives -0.7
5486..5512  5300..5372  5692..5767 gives 0.5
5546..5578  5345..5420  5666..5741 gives 1.0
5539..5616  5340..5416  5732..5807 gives 0.7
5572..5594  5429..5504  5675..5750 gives 1.1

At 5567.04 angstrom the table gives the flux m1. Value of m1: 5.309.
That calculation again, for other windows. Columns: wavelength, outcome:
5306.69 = 5.185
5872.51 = 5.438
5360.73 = 5.179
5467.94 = 5.038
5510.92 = 5.125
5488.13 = 5.126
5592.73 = 4.923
